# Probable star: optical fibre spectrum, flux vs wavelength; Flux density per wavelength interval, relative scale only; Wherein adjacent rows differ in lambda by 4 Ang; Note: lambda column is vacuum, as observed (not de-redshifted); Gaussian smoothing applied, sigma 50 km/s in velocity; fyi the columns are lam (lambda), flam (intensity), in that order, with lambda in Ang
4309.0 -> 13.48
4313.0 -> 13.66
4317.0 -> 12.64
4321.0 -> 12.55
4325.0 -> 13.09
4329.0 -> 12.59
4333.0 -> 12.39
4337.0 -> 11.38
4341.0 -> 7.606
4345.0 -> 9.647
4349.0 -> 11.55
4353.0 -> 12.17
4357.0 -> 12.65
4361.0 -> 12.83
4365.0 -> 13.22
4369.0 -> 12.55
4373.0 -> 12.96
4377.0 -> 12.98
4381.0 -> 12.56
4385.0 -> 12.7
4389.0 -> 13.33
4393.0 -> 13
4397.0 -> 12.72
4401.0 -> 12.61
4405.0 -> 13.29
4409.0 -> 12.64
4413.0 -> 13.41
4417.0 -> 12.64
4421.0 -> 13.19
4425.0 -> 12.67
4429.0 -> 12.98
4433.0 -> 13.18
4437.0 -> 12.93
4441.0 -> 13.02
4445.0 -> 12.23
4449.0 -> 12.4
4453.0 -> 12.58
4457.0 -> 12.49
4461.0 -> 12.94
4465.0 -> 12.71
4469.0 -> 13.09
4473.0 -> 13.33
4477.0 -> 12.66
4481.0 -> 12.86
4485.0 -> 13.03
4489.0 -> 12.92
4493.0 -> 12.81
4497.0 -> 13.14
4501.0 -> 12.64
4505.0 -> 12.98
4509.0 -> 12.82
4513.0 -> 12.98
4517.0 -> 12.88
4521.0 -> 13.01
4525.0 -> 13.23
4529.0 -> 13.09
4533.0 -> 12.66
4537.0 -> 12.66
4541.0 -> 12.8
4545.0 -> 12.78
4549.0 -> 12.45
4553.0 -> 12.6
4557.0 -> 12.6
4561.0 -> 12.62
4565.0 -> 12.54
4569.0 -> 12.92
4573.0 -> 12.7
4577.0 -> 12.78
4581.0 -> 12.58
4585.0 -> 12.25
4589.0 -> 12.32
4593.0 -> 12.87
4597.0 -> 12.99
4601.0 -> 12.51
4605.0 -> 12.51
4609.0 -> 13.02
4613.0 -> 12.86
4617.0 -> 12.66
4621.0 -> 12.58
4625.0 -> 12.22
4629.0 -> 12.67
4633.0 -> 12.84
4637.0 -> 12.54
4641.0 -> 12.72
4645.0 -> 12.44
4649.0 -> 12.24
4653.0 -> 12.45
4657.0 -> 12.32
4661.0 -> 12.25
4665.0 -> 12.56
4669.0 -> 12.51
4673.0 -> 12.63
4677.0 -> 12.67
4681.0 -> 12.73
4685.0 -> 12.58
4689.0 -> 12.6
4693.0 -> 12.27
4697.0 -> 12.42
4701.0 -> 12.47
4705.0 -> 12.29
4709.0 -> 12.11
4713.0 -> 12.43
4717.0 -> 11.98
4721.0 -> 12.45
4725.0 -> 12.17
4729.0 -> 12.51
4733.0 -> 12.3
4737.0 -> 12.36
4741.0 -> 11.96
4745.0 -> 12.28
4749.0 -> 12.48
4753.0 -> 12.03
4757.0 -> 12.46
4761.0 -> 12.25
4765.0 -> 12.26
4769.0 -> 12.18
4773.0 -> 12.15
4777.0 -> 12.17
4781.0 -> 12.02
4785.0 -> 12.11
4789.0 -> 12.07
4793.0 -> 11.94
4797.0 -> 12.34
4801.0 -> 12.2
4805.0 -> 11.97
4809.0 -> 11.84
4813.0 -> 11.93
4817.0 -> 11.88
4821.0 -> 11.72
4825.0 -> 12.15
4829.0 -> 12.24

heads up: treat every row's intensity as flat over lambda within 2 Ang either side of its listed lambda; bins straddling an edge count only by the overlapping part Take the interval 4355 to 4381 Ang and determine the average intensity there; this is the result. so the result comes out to 12.8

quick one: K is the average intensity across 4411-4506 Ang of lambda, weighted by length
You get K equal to 12.9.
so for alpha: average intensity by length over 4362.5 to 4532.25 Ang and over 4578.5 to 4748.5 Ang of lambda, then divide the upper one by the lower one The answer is 0.97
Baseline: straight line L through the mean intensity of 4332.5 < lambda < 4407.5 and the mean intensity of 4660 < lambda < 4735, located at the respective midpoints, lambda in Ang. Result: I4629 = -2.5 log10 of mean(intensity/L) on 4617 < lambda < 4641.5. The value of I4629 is -0.02 mag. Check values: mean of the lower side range 12.2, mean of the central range 12.6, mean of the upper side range 12.4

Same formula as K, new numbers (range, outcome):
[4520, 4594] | 12.7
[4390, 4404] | 12.9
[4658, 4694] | 12.5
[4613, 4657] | 12.5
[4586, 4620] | 12.7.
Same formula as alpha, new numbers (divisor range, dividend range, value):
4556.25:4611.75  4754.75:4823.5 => 0.95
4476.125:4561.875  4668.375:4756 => 0.96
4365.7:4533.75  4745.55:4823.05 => 0.94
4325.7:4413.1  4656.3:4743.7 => 1.01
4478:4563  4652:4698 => 0.97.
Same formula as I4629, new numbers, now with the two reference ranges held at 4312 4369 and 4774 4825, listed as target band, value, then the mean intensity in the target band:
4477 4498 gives -0.08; 12.9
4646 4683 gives -0.04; 12.5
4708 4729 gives -0.02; 12.3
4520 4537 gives -0.08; 13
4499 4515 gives -0.07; 12.9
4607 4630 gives -0.06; 12.7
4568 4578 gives -0.07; 12.8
